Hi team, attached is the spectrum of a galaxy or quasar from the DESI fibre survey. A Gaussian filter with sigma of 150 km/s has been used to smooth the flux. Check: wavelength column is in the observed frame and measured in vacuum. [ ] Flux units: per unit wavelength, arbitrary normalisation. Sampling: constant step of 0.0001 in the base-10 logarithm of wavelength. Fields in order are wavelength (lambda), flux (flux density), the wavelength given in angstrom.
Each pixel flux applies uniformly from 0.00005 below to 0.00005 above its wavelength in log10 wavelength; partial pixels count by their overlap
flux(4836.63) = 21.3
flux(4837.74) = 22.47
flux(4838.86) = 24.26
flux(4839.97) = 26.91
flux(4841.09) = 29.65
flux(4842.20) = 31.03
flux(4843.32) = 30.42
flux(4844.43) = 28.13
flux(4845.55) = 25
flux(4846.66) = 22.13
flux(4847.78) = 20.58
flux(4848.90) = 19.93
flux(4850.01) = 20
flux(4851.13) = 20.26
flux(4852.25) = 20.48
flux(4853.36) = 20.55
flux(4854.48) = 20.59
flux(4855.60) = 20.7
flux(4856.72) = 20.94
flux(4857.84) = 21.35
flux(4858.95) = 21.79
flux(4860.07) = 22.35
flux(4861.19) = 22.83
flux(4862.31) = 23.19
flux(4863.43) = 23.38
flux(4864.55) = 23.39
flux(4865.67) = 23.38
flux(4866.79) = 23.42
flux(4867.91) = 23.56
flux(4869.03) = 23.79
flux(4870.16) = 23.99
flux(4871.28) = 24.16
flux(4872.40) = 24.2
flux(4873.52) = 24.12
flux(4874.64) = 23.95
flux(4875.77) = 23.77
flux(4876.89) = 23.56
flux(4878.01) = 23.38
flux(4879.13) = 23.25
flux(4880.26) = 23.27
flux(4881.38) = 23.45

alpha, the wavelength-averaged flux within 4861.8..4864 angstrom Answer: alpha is 23.3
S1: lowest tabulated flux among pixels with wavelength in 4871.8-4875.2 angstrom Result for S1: 23.95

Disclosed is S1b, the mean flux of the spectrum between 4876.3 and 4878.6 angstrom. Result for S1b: 23.6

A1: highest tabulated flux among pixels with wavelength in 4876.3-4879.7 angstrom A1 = 23.56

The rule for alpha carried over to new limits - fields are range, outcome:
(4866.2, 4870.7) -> 23.7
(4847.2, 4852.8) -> 20.2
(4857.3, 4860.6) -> 21.9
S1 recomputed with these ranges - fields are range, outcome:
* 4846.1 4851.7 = 19.93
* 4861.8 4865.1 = 23.19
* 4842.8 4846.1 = 25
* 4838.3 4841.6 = 24.26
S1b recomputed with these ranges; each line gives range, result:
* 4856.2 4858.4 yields 21.2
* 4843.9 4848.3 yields 23.9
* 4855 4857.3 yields 20.8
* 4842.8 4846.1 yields 27.8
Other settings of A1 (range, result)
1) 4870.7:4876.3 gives 24.2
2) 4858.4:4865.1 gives 23.39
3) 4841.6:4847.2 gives 31.03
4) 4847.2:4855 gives 20.59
